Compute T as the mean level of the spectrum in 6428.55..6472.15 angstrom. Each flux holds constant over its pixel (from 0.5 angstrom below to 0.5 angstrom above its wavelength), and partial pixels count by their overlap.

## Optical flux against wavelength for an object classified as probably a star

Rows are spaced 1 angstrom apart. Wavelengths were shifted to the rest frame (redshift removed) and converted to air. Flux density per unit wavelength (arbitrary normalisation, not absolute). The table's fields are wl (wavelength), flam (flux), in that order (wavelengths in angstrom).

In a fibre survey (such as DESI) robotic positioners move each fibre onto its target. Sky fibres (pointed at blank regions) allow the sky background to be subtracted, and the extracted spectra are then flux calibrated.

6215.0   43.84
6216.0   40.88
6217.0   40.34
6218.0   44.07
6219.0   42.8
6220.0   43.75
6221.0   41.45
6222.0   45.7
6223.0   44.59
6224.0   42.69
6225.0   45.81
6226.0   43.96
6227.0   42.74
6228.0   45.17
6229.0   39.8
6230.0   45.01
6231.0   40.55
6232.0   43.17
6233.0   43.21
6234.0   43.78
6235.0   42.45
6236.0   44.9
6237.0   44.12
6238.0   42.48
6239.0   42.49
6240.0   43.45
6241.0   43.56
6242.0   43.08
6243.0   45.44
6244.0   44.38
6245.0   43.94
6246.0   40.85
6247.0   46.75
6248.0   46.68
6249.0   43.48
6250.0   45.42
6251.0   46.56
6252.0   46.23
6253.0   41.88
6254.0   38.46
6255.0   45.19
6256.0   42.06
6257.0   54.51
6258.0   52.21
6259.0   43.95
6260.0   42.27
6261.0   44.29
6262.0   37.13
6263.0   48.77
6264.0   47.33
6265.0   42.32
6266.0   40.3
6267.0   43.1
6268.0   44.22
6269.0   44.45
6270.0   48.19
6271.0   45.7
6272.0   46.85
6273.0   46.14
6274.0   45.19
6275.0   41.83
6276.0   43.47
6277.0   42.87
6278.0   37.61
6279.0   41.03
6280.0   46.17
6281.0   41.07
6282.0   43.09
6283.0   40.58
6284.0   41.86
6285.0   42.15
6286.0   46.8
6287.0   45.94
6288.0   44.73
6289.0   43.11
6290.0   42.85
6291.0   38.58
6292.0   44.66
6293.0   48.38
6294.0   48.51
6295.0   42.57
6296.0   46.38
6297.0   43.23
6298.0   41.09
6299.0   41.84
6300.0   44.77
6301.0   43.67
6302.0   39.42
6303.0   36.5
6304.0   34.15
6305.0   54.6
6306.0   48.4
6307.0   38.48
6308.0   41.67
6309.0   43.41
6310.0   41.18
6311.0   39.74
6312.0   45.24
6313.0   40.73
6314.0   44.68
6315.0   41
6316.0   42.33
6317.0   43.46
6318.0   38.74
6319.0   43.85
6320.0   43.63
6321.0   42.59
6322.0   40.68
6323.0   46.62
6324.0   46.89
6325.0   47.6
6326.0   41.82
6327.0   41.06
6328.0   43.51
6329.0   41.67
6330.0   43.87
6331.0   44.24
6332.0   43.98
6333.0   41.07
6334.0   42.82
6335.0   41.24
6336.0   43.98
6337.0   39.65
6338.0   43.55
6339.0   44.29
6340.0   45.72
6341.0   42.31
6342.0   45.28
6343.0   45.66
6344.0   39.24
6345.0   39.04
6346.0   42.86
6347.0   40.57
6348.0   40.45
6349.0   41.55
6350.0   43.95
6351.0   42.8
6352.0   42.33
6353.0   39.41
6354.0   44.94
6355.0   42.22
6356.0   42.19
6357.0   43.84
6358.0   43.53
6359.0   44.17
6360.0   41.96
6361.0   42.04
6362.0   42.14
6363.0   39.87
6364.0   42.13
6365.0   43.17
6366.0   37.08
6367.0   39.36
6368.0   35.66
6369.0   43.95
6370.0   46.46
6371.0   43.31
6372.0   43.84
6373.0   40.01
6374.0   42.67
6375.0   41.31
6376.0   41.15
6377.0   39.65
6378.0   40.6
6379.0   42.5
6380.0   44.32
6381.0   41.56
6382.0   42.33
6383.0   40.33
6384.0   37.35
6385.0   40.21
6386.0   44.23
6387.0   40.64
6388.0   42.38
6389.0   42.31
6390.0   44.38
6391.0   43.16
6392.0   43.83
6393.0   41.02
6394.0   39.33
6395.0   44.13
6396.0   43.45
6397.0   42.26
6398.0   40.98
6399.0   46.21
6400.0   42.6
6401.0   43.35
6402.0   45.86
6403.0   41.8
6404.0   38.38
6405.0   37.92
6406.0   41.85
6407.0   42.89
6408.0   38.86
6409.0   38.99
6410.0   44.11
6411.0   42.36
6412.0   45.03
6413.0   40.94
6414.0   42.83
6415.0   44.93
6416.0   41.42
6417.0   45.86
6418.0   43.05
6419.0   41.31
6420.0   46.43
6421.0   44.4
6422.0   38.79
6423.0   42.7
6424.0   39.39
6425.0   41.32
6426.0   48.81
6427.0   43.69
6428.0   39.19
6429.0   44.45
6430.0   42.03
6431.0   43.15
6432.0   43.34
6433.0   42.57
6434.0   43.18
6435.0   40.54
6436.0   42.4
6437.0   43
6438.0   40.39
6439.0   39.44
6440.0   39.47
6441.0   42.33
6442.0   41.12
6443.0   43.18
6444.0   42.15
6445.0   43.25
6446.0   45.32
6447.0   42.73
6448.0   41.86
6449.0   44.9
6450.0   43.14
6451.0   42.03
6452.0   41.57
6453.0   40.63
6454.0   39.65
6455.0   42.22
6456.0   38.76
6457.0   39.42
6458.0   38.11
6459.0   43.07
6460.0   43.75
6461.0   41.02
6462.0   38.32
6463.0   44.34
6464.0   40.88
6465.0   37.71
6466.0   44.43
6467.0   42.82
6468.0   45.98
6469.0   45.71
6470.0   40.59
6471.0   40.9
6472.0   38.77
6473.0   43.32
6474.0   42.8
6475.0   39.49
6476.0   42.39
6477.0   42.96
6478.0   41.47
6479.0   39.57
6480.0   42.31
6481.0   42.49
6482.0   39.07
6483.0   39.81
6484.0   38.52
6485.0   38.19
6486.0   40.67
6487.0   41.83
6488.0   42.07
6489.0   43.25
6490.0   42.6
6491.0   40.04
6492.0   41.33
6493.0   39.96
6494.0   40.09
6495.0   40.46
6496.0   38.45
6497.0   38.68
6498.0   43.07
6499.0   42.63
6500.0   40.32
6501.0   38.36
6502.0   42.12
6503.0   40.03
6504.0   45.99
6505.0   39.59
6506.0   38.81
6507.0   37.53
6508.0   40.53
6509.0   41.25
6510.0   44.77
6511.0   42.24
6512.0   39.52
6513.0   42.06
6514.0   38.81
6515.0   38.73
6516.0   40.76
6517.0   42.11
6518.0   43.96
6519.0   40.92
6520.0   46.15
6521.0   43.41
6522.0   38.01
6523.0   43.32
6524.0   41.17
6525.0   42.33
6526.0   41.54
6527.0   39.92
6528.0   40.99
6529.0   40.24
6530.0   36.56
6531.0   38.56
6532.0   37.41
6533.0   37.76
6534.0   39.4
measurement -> 41.9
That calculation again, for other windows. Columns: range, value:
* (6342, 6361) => 42.3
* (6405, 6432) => 42.6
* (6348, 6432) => 42.2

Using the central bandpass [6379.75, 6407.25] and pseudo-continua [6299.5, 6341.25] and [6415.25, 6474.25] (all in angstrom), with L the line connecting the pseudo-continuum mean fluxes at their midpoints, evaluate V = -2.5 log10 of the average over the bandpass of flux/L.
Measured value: 0.01 mag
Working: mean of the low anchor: 42.8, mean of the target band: 42.1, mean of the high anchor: 42.2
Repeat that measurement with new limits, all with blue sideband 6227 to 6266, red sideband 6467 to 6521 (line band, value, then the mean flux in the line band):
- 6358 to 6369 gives 0.04 mag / 41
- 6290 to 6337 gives 0.01 mag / 43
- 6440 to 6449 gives -0.02 mag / 42.7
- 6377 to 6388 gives 0.03 mag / 41.4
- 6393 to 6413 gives 0.01 mag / 42.1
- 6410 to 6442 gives -0.01 mag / 42.5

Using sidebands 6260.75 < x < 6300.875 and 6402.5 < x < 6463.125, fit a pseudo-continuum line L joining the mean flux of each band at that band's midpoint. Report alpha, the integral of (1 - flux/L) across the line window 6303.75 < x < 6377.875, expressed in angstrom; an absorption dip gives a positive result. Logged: 0.9 angstrom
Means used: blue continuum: 43.7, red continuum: 42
